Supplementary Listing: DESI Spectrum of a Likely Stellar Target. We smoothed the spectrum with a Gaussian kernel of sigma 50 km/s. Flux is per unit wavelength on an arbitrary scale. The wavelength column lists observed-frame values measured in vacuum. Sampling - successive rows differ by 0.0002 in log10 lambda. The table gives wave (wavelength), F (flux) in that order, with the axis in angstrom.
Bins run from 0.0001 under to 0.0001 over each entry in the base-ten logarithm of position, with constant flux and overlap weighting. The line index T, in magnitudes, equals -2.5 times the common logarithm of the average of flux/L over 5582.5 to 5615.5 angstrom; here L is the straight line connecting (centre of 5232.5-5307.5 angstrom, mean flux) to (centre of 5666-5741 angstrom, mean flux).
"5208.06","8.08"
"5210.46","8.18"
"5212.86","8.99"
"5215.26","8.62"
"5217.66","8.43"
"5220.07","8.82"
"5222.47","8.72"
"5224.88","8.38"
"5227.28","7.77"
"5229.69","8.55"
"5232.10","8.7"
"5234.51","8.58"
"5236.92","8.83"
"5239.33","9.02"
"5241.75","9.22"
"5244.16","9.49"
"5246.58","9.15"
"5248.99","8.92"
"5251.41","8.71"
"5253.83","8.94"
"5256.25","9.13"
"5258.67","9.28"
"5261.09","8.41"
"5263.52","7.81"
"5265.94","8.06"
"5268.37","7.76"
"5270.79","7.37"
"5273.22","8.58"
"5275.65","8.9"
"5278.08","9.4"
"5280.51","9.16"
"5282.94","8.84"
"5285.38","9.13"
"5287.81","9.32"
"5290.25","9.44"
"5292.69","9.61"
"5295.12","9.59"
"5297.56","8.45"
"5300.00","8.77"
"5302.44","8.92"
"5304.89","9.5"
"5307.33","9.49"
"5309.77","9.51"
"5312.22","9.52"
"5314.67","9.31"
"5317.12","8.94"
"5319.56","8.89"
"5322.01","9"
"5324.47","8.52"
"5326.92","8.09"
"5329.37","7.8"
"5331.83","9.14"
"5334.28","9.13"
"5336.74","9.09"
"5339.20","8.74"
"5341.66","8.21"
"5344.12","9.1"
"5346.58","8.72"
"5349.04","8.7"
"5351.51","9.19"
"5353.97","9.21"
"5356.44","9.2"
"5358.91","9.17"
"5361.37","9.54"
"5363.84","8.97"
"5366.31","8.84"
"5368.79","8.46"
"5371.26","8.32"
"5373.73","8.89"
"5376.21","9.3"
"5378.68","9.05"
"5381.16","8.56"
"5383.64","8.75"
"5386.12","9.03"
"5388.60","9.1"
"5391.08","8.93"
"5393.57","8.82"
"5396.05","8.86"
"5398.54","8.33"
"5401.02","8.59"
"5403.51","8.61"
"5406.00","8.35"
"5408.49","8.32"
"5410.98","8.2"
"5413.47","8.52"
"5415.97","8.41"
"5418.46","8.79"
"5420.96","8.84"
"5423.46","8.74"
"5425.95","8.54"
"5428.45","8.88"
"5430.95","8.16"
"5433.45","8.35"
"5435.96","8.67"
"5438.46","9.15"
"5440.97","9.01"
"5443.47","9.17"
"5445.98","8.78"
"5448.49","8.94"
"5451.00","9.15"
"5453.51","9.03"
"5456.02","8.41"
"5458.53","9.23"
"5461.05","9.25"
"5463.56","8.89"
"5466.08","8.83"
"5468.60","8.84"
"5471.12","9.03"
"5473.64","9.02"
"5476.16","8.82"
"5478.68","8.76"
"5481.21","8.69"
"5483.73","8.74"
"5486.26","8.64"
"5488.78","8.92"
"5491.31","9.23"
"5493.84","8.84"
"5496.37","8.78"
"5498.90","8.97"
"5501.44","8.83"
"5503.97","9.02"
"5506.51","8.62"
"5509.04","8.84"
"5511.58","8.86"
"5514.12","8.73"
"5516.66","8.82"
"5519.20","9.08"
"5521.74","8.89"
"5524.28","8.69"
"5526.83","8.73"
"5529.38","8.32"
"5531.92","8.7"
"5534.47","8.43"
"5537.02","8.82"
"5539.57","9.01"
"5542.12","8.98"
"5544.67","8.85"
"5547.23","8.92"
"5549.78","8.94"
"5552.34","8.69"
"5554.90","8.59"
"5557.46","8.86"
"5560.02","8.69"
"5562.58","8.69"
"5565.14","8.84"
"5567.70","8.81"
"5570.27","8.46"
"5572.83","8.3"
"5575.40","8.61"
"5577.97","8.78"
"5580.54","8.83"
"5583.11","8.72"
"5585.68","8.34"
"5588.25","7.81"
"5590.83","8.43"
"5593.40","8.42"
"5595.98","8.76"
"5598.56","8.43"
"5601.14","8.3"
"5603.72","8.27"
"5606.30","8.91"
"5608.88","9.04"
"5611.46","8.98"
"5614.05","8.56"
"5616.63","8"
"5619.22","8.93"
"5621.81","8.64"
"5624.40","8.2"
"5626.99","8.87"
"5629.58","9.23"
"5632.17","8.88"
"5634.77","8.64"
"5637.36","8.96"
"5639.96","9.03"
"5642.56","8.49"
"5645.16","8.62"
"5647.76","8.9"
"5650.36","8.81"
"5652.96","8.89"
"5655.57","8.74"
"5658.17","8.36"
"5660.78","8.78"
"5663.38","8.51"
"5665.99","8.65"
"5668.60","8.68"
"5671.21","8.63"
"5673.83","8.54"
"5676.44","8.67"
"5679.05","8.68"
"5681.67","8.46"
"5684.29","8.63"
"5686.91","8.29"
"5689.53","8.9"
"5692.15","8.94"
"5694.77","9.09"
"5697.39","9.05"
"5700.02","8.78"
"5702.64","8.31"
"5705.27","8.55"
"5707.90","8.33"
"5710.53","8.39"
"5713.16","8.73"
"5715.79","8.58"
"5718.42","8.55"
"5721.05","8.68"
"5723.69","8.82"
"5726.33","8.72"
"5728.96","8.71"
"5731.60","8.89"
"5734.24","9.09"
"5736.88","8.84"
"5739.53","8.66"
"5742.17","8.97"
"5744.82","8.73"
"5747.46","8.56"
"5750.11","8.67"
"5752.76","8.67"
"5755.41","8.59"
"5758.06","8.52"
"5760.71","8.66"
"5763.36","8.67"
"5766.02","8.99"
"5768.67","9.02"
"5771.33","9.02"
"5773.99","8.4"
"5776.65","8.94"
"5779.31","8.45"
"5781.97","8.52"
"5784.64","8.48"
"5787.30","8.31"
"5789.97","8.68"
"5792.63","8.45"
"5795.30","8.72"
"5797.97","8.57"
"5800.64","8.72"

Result 0.025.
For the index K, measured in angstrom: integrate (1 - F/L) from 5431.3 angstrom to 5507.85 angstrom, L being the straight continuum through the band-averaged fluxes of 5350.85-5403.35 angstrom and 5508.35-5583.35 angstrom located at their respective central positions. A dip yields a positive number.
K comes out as -0.5 angstrom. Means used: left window 8.9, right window 8.75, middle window 8.88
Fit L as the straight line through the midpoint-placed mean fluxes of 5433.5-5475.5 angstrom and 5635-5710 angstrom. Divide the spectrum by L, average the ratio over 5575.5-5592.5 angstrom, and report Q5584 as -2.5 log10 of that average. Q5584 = 0.04 mag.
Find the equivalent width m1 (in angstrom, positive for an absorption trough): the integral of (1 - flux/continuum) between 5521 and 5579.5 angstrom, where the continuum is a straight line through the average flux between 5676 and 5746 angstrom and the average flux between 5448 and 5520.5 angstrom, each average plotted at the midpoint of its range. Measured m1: 0.8 angstrom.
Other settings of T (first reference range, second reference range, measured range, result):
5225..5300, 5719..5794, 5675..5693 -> 0.01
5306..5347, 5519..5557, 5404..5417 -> 0.06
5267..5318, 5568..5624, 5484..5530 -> -0.02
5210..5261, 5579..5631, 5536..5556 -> -0.03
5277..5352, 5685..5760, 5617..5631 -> 0.01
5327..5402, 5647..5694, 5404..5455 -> 0.01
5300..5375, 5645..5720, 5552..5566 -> 0.00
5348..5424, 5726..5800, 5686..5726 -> 0.01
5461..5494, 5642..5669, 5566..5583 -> 0.02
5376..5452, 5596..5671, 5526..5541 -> 0.00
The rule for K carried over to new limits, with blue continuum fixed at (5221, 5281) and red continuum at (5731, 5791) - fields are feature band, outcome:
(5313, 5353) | -0.6 angstrom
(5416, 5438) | 0.1 angstrom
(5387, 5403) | -0.2 angstrom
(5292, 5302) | -0.5 angstrom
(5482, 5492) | -0.2 angstrom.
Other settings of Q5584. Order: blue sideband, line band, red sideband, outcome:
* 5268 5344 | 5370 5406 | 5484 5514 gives 0.01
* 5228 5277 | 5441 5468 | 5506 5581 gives -0.03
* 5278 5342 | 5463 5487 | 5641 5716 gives 0.00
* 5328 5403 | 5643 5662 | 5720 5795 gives 0.00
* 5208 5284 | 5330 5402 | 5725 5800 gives -0.03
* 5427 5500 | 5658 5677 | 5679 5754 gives 0.01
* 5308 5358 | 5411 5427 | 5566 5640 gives 0.03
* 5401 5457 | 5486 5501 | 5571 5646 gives -0.03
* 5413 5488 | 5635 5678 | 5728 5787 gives 0.01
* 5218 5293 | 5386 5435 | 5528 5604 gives 0.01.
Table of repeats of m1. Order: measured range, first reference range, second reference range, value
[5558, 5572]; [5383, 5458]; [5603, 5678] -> 0.03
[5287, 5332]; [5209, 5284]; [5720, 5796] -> -1.90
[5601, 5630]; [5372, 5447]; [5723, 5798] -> 0.17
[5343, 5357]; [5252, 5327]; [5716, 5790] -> -0.21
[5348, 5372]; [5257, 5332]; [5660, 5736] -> -0.41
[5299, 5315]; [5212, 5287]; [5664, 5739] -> -1.10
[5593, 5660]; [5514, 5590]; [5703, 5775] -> 0.04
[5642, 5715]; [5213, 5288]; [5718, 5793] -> 0.38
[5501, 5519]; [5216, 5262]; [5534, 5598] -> -0.31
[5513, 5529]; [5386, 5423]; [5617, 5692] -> -0.25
